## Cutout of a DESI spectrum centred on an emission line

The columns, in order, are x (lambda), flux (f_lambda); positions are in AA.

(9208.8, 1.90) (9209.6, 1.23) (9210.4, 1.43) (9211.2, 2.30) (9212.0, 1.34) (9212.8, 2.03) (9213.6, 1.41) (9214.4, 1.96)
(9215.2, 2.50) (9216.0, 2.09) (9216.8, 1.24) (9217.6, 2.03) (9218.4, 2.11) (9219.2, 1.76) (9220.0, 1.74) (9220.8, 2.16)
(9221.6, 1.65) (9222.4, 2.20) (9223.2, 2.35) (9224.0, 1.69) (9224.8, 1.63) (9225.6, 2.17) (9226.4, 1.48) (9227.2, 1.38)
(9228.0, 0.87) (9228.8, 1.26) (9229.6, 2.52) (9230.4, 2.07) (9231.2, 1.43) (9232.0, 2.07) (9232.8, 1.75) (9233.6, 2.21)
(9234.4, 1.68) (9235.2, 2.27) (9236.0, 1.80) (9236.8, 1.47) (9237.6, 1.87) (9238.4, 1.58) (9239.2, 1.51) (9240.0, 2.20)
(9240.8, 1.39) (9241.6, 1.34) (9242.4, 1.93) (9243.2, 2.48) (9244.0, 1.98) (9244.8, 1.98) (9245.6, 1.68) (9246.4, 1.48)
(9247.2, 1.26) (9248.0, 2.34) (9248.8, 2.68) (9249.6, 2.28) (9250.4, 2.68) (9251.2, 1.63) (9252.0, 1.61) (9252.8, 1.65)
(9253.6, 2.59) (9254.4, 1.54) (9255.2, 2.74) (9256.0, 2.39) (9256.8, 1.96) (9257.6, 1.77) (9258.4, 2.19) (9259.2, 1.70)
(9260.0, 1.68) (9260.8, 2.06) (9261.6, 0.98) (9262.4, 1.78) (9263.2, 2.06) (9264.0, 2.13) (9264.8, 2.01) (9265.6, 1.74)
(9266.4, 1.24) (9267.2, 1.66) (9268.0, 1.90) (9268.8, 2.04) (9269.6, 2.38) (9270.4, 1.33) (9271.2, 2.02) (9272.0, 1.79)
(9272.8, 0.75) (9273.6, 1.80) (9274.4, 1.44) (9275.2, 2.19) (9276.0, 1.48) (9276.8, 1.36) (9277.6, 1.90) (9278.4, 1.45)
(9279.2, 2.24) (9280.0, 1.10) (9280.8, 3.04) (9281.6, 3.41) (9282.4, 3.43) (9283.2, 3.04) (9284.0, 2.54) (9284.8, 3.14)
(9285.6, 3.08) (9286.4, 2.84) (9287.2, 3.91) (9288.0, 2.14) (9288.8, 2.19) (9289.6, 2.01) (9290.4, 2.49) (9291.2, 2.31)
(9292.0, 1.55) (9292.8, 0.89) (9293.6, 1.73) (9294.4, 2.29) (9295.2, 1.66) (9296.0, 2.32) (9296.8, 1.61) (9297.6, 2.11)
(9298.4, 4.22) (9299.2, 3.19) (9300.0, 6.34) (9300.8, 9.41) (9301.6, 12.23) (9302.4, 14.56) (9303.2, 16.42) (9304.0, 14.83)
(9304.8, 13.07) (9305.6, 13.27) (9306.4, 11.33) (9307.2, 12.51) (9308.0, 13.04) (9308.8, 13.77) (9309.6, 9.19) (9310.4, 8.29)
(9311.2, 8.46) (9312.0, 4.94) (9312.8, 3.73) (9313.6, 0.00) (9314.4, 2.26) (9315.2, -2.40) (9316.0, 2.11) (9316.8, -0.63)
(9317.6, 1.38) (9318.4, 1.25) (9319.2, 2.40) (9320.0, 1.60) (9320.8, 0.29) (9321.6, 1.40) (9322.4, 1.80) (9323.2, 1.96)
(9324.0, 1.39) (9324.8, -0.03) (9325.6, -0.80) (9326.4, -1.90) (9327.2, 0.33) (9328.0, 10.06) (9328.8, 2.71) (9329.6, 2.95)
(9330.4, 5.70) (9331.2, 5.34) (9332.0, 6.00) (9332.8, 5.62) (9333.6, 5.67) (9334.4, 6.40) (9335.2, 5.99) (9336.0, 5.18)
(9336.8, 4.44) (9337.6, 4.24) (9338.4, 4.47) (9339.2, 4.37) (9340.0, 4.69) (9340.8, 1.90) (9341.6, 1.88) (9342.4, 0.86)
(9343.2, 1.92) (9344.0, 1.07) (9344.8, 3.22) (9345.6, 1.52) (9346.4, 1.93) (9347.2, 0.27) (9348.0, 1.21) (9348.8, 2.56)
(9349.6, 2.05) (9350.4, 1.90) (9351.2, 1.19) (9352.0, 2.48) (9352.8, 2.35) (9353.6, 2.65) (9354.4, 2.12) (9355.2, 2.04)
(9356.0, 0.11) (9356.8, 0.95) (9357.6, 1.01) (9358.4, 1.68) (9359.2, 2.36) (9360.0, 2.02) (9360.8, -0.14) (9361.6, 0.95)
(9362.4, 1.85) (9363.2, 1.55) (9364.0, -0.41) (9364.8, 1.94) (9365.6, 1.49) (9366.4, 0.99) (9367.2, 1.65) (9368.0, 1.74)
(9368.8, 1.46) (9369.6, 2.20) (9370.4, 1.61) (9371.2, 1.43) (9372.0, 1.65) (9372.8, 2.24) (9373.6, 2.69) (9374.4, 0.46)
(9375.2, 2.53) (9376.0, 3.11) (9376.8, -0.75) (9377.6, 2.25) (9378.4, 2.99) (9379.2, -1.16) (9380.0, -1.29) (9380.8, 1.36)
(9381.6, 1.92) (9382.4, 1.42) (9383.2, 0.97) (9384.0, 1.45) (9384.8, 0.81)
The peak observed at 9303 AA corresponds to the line H-alpha 6563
